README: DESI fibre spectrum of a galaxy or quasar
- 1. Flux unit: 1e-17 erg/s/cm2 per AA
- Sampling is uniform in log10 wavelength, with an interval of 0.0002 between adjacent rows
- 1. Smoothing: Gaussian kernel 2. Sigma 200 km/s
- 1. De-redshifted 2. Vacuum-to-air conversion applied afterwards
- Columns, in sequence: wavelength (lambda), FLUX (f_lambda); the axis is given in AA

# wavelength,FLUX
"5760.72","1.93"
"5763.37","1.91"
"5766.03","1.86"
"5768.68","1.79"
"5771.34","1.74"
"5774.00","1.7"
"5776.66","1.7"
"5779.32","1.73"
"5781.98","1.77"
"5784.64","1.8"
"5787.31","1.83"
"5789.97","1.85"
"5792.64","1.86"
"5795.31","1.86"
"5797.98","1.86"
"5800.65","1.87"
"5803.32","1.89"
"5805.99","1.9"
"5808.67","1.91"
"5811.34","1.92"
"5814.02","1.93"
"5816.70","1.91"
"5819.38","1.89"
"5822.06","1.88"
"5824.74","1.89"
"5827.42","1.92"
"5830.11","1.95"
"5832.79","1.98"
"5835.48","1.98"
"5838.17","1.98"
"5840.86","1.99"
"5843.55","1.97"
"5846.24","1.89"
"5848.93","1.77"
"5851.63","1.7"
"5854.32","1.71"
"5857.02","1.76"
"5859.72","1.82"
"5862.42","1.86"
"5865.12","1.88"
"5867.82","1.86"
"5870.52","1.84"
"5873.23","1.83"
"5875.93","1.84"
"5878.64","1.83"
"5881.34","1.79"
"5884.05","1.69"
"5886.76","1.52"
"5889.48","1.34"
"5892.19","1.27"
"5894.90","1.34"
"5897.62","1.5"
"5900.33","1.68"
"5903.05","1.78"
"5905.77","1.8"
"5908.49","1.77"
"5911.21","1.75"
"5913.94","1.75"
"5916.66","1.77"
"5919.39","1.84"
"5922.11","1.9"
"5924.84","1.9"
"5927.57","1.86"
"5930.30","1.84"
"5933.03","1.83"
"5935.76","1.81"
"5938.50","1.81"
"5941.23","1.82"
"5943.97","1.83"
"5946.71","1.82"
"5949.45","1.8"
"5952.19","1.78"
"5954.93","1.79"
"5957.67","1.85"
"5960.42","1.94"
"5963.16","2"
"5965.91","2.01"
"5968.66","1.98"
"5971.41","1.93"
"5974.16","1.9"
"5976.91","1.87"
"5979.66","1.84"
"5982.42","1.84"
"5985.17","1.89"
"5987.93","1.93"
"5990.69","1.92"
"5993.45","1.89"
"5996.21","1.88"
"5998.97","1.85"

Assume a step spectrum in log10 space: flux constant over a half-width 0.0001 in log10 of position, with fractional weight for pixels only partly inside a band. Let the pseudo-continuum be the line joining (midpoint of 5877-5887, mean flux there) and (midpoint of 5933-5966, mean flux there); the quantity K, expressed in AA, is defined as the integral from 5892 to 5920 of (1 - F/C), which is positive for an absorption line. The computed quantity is 1.6 AA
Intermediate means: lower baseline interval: 1.73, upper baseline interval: 1.85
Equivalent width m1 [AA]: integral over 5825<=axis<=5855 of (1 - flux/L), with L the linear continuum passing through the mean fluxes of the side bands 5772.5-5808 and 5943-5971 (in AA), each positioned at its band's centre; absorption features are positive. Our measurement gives -1.0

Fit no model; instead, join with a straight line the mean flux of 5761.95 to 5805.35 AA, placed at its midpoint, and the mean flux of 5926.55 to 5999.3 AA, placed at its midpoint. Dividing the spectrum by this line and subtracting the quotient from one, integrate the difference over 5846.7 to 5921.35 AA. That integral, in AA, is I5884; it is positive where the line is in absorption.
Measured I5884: 5.2 AA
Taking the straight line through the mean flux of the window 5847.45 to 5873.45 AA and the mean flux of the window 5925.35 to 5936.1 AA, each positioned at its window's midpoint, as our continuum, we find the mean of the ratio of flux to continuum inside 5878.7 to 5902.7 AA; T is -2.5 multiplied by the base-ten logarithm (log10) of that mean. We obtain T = 0.18 mag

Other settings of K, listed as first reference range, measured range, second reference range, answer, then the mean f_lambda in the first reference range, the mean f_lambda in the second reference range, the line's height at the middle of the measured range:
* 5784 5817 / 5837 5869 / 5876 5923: -1.48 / 1.88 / 1.67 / 1.77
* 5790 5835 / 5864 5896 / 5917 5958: 3.32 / 1.9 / 1.83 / 1.86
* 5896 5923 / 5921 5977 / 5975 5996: -1.60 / 1.75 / 1.88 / 1.82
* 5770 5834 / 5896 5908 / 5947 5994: 1.20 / 1.86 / 1.89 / 1.88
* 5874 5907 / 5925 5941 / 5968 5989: -0.76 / 1.62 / 1.89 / 1.75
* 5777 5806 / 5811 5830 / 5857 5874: -0.75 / 1.83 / 1.84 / 1.84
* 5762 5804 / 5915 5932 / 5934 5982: 0.07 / 1.81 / 1.87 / 1.86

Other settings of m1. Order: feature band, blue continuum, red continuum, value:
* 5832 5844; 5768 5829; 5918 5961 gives -0.90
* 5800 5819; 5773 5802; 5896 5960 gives -1.08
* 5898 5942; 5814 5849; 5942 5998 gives 2.31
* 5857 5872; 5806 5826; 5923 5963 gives 0.29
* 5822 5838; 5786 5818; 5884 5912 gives -1.32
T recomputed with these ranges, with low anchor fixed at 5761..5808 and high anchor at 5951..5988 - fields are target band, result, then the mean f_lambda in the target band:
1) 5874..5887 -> 0.06 mag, 1.76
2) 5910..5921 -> 0.06 mag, 1.78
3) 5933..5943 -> 0.04 mag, 1.82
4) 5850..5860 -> 0.07 mag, 1.74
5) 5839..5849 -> -0.05 mag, 1.93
